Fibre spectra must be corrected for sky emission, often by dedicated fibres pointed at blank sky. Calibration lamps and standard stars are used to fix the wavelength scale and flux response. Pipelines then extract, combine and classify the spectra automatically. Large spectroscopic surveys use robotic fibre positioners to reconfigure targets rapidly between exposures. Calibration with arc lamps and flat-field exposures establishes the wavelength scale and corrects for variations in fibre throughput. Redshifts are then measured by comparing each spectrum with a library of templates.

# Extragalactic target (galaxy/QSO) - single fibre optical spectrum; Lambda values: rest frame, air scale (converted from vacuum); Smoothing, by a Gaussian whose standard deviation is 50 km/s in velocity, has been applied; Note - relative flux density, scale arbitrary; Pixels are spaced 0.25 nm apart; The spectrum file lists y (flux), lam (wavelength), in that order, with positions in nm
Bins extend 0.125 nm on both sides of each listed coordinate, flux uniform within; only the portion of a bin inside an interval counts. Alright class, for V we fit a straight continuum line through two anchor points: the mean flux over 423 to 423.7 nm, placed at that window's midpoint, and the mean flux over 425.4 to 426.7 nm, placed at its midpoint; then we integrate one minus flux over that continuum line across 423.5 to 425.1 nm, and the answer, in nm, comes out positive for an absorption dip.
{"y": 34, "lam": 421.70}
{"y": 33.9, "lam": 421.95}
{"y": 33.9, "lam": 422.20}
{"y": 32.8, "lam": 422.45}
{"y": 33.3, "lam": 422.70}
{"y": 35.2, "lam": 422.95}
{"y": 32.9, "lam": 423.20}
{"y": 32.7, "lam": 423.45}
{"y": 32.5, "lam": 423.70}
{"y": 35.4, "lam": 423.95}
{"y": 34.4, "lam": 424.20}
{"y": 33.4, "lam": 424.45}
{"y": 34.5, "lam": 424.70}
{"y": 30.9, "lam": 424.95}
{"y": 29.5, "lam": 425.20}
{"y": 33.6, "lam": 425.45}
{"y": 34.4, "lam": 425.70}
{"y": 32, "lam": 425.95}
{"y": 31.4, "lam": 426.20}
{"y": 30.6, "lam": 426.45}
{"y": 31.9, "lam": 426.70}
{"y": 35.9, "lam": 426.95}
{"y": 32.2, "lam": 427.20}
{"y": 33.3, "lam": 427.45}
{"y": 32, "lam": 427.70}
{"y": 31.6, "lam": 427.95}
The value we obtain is -0.03 nm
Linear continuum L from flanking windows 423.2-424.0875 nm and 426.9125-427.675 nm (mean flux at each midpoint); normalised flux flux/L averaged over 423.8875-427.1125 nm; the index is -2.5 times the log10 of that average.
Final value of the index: 0.02 mag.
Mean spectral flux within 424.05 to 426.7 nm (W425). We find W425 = 32.5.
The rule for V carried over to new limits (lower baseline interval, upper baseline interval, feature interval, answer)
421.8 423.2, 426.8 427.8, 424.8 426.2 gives 0.06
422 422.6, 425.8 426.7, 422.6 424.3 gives -0.05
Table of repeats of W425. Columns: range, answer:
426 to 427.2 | 32.4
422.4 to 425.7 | 33.2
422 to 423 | 33.7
